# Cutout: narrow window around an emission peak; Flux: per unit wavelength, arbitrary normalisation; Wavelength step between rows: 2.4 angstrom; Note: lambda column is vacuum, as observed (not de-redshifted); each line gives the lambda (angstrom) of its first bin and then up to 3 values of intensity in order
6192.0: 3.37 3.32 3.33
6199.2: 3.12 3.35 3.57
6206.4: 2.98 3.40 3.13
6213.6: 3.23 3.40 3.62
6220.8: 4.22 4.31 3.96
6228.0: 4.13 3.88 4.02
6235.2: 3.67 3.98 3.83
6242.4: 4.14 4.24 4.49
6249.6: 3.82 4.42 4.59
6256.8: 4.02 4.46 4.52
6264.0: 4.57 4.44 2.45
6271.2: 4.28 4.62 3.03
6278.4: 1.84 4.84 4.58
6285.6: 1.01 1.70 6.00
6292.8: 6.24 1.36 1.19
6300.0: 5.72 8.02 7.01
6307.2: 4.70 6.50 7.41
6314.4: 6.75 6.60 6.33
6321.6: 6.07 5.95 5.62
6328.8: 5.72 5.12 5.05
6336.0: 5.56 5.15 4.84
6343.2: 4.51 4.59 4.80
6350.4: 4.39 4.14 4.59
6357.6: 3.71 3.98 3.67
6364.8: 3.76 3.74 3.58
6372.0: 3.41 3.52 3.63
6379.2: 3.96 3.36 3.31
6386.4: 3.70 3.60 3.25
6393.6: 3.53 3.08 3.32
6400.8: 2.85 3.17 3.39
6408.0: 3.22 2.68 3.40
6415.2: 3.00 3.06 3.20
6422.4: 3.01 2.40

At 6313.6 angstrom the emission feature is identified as C IV 1549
